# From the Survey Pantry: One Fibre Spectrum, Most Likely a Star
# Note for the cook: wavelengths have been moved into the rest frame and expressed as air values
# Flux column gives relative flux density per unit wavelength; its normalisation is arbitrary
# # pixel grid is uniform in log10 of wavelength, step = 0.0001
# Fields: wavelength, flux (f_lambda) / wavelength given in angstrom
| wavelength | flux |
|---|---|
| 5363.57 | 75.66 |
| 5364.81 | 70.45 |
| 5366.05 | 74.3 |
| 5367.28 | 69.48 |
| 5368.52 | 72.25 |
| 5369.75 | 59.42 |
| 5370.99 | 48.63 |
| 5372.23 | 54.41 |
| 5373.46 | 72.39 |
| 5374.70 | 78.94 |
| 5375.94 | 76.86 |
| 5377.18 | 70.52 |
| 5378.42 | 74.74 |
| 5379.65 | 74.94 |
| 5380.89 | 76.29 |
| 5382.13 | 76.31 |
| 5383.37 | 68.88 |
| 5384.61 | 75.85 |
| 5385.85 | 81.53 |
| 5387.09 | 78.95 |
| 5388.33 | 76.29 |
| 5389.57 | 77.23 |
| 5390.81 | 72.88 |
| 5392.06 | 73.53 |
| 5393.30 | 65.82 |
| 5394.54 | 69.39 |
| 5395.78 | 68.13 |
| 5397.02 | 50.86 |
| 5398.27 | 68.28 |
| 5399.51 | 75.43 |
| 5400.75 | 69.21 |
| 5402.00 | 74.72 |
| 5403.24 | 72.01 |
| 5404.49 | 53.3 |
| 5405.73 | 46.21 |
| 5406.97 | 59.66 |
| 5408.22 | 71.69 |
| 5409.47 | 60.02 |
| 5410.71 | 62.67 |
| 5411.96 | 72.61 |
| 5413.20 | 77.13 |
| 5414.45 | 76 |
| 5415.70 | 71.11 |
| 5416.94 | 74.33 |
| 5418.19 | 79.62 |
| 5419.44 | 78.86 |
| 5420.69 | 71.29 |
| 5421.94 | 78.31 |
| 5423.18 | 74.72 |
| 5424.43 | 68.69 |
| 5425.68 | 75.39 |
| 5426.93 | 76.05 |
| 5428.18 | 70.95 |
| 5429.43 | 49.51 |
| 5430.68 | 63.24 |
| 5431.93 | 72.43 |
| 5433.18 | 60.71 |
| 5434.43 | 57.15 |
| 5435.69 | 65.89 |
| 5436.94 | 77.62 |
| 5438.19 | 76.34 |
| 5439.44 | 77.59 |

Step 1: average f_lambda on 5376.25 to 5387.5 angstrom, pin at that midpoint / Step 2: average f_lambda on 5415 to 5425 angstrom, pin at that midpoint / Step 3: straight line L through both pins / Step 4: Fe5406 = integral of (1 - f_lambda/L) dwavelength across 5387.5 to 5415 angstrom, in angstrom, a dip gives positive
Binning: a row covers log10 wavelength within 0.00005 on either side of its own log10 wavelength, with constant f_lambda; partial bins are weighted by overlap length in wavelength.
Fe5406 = 2.6 angstrom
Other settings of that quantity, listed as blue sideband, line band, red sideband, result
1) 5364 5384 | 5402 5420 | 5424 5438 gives -0.1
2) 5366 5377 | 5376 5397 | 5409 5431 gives -1.5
